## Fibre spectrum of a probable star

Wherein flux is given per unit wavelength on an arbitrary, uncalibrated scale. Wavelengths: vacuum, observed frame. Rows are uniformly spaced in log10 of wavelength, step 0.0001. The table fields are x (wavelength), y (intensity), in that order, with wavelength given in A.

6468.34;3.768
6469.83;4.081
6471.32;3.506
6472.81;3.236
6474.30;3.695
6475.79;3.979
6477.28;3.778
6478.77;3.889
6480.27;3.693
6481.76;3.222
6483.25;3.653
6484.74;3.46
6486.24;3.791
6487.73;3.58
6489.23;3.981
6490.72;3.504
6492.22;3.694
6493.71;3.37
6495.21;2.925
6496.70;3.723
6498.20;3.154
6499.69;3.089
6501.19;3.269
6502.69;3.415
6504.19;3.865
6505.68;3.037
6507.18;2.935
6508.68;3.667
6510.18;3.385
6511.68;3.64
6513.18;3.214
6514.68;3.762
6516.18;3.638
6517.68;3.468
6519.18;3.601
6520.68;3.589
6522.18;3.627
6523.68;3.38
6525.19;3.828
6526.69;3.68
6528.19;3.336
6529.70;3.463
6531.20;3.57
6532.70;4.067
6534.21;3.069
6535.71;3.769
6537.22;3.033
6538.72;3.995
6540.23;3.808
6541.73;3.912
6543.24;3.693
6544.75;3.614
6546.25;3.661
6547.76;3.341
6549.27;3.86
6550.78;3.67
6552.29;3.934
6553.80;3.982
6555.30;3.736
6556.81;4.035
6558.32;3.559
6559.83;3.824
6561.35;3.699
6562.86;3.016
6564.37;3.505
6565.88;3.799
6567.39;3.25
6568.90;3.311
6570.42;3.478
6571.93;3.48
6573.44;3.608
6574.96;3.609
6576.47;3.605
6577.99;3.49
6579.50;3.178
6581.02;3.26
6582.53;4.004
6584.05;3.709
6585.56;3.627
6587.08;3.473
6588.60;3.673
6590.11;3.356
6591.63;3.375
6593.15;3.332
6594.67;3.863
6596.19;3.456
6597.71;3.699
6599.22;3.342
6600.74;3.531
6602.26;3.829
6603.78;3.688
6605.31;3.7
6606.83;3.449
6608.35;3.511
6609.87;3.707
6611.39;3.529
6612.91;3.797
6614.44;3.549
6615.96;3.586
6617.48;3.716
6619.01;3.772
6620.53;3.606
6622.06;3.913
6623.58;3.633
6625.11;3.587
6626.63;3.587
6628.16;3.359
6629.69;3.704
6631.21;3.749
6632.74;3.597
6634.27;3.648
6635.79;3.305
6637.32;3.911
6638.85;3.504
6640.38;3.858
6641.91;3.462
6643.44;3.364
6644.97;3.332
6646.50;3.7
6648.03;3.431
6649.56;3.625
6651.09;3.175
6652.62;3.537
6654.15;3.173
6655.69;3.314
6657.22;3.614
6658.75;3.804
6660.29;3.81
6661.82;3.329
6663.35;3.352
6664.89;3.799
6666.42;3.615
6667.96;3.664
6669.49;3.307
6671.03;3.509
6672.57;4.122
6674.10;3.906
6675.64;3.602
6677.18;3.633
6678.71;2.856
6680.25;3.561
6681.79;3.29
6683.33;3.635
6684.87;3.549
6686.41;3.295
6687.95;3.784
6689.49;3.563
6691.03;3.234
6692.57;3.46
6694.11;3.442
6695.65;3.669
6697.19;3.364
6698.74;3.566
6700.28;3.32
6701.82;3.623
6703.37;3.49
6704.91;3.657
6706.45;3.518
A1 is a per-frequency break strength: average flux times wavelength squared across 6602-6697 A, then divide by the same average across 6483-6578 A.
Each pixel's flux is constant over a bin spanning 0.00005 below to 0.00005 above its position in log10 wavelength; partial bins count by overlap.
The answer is 1.04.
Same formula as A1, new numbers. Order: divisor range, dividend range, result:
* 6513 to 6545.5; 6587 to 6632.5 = 1.03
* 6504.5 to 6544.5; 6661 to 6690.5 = 1.05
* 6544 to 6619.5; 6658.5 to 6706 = 1.01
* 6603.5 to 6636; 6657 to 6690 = 1.00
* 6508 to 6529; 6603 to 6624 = 1.06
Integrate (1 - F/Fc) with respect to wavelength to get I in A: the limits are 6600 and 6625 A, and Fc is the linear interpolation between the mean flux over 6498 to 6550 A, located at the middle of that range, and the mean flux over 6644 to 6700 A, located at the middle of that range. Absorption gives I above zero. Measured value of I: -1.0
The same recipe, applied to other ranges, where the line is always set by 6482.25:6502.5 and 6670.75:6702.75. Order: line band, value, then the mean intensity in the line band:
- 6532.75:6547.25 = -0.63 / 3.63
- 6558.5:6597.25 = -0.31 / 3.52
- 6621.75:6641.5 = -0.71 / 3.63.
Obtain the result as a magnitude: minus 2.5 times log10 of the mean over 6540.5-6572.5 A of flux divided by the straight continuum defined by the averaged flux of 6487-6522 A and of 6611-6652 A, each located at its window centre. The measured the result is -0.04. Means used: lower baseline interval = 3.46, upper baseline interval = 3.59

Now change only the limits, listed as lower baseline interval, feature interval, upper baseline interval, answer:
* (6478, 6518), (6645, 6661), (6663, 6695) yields 0.01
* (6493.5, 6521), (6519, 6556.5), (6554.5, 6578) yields -0.05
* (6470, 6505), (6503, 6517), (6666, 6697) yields 0.03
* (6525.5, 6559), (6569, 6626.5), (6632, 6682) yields 0.01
